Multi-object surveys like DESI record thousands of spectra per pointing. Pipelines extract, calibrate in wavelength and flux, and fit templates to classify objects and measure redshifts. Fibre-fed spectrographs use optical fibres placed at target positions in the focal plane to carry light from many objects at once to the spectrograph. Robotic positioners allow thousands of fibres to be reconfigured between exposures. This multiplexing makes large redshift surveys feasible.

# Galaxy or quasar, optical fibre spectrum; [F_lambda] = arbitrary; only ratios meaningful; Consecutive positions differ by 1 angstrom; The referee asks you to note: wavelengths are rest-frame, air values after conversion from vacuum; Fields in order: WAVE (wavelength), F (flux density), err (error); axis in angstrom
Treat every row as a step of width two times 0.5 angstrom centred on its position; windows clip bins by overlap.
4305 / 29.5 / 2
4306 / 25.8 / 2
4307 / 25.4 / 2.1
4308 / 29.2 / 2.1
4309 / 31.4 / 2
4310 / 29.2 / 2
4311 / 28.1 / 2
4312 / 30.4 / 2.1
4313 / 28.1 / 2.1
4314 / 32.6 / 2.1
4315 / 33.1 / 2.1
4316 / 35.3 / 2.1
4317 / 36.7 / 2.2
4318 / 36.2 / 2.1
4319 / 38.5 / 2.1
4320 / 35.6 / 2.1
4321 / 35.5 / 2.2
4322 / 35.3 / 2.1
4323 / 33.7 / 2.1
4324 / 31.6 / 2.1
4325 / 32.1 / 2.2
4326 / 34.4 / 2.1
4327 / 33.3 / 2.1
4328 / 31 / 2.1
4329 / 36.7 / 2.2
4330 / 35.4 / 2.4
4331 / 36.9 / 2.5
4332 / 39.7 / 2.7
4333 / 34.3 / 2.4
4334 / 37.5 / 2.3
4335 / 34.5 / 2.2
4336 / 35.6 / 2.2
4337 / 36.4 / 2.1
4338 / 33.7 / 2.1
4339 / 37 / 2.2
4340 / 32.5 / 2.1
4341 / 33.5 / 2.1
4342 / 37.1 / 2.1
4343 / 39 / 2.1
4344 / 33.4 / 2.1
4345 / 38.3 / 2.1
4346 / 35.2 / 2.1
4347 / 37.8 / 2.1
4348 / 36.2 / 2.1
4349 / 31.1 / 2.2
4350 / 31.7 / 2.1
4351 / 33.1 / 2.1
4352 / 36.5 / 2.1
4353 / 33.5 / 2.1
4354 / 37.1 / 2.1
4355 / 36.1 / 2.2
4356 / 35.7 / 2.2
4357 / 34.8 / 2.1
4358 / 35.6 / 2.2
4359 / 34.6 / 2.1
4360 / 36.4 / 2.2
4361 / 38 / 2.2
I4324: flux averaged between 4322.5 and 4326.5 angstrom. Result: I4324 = 33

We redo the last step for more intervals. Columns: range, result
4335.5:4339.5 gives 35.7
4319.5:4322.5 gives 35.5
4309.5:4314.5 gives 29.7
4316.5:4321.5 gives 36.5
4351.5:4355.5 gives 35.8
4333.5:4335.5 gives 36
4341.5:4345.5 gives 37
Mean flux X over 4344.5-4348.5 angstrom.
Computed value 36.9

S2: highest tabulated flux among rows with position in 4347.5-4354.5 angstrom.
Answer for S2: 37.1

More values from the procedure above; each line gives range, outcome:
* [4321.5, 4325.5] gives 35.3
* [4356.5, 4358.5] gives 35.6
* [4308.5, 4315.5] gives 33.1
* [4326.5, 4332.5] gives 39.7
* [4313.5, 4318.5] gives 36.7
